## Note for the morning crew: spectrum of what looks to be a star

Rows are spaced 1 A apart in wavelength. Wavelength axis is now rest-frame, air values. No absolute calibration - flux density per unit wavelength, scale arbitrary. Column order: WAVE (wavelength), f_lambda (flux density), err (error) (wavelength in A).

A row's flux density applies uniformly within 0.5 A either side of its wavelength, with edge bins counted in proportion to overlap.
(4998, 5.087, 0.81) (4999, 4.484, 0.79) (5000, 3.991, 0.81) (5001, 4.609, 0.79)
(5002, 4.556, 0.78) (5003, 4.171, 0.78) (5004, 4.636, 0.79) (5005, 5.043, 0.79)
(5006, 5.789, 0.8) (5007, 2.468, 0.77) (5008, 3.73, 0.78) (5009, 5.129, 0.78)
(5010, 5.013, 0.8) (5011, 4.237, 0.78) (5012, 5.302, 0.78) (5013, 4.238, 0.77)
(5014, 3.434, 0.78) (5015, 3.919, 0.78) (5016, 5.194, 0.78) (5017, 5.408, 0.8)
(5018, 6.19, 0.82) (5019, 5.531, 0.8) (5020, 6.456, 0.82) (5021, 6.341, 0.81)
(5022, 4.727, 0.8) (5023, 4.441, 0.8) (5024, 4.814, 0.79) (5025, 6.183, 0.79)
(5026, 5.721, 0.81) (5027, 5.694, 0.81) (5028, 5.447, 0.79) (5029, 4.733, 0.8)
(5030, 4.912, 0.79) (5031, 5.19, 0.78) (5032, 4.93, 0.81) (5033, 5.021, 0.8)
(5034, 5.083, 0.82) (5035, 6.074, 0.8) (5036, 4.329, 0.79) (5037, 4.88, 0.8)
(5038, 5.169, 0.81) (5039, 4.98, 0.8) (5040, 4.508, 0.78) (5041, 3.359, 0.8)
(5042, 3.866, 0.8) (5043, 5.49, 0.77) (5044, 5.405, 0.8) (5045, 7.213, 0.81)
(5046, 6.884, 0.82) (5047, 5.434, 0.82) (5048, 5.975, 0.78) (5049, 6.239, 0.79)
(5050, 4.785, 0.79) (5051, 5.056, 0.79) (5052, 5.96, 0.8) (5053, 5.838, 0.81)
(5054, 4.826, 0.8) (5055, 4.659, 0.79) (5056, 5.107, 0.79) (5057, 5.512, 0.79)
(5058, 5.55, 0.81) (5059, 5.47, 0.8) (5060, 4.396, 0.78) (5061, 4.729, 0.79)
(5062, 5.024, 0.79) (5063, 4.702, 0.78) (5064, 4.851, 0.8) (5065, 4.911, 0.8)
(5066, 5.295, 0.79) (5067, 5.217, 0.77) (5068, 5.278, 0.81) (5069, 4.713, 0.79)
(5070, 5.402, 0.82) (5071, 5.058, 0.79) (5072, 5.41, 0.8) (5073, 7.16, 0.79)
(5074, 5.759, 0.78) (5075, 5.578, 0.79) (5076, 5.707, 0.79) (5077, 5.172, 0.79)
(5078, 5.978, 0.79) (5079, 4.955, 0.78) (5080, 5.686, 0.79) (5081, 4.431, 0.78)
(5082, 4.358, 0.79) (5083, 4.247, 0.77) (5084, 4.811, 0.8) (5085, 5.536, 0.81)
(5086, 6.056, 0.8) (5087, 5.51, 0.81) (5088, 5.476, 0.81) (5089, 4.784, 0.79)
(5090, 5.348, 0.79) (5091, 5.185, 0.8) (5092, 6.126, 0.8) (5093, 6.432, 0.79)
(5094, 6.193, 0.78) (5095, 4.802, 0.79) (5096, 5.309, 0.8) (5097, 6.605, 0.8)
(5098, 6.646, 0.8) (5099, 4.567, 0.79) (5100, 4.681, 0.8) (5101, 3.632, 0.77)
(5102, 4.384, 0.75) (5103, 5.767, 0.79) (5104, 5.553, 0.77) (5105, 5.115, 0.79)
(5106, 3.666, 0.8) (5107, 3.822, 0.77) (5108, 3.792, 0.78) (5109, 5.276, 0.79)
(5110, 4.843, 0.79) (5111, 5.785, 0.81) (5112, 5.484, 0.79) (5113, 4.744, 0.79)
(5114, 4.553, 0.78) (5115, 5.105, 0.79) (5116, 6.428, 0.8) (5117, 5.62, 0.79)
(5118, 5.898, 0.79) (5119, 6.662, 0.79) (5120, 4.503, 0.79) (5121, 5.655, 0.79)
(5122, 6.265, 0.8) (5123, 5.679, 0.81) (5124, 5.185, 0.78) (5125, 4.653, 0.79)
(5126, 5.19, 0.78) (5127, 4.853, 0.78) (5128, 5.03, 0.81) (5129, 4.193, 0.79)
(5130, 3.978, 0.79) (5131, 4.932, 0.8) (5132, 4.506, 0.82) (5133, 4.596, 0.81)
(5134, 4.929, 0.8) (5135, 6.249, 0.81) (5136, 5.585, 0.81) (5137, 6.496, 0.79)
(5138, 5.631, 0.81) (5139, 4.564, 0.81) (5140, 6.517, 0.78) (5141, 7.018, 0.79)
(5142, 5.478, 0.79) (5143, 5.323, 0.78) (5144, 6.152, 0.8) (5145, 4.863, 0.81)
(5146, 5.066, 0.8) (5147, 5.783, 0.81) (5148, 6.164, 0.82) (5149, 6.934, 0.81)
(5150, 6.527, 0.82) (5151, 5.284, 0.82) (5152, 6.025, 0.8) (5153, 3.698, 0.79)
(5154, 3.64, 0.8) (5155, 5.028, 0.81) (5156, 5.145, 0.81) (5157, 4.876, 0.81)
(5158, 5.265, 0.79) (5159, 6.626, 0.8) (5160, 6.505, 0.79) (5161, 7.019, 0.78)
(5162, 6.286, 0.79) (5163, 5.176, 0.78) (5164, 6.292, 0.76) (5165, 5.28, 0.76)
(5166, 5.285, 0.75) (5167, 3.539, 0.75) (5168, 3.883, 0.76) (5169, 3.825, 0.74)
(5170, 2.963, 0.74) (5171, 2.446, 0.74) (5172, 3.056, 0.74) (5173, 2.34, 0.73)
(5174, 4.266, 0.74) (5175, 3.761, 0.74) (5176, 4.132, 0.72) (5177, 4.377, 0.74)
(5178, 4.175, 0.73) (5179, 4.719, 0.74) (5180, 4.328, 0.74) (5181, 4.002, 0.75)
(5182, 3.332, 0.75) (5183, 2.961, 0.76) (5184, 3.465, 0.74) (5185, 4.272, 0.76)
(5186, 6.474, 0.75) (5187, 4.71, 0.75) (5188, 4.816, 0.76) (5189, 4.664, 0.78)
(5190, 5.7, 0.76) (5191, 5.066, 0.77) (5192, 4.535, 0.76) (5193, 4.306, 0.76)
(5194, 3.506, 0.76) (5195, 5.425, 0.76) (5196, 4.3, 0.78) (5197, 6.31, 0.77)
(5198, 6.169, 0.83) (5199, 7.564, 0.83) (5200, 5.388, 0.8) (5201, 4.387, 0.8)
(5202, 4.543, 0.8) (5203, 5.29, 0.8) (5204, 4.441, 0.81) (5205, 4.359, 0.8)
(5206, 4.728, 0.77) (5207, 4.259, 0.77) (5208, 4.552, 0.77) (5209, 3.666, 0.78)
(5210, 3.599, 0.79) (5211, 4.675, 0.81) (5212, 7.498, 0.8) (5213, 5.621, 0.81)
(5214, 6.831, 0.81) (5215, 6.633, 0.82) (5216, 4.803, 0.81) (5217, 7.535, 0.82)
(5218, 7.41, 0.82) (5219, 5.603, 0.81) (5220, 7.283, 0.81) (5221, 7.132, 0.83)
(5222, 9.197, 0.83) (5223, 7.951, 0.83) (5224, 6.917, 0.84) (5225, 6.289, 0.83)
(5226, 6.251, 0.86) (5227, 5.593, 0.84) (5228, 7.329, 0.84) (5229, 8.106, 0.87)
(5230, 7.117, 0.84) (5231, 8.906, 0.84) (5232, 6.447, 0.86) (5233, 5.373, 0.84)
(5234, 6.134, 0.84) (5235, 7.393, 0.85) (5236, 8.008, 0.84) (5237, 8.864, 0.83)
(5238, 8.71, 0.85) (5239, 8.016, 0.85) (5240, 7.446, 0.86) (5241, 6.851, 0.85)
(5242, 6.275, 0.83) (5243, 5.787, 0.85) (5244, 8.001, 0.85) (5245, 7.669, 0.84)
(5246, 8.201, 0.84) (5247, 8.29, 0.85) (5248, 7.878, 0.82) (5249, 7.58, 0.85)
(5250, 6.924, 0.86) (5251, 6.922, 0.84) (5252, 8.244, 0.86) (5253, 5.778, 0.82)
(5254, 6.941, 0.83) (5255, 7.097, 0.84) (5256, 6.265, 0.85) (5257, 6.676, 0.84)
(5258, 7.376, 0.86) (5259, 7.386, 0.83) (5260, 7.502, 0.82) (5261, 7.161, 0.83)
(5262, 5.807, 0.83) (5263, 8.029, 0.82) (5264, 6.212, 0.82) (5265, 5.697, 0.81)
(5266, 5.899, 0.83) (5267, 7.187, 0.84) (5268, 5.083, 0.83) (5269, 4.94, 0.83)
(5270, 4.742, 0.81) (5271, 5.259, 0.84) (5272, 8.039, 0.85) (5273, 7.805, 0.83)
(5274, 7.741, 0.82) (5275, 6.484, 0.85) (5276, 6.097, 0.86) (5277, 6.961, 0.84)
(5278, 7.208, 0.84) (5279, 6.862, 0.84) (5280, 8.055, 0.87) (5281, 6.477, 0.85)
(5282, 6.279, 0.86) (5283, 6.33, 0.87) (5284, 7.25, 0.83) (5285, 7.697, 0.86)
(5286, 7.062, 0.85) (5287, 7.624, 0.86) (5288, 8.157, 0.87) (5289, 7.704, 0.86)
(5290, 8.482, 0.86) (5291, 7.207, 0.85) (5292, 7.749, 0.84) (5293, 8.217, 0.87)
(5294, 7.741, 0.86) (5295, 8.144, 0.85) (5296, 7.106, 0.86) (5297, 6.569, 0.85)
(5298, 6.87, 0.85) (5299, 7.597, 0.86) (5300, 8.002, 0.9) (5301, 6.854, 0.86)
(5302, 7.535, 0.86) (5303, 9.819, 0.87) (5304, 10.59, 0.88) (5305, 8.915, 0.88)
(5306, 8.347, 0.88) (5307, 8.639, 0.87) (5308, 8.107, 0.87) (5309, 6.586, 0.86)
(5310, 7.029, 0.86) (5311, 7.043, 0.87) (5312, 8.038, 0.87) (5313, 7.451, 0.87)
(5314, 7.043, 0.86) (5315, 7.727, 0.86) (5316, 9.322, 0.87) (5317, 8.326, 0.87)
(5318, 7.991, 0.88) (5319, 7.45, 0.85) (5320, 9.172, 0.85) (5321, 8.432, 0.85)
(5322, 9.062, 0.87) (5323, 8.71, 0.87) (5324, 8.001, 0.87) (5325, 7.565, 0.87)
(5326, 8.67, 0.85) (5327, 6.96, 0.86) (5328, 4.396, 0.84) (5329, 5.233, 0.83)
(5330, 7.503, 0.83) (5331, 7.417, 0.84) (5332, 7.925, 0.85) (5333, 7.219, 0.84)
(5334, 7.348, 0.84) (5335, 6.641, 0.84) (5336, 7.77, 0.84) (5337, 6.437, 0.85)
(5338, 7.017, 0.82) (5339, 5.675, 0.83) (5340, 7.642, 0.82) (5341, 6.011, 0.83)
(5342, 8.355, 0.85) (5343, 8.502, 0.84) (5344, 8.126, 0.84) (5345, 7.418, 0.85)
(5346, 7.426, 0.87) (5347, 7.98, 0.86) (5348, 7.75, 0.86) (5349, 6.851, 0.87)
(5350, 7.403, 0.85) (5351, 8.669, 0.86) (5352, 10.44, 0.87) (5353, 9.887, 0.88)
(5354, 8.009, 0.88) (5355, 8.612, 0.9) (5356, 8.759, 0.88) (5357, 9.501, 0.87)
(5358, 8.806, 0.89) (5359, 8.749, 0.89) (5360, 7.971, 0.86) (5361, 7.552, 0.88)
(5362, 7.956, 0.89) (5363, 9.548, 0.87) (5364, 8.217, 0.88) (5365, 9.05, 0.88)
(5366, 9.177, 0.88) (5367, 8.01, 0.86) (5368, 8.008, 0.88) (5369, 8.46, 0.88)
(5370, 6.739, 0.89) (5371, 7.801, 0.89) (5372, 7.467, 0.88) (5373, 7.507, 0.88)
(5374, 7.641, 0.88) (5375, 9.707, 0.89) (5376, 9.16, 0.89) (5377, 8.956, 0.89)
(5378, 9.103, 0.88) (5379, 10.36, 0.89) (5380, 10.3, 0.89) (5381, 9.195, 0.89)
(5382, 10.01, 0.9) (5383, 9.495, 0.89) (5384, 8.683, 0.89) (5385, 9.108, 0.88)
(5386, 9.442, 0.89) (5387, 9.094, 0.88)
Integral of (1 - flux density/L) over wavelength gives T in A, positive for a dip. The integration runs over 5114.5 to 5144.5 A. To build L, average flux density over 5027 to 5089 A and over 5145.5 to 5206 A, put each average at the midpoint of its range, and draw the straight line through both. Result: -2.7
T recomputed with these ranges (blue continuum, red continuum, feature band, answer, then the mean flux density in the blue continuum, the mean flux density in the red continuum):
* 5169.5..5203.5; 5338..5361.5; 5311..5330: -0.8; 4.46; 8.07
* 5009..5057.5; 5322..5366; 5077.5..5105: 1.9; 5.2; 7.84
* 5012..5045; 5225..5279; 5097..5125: 2.9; 5.09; 6.97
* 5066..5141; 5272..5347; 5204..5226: 1.8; 5.28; 7.56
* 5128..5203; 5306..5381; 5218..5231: -2.6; 4.96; 8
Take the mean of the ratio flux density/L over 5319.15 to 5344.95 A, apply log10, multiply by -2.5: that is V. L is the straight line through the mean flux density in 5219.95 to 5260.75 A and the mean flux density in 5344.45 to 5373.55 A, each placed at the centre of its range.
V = 0.085 mag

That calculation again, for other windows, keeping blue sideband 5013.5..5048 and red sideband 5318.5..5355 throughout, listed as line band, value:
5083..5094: 0.03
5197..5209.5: 0.30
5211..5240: -0.05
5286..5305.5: -0.08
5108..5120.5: 0.10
